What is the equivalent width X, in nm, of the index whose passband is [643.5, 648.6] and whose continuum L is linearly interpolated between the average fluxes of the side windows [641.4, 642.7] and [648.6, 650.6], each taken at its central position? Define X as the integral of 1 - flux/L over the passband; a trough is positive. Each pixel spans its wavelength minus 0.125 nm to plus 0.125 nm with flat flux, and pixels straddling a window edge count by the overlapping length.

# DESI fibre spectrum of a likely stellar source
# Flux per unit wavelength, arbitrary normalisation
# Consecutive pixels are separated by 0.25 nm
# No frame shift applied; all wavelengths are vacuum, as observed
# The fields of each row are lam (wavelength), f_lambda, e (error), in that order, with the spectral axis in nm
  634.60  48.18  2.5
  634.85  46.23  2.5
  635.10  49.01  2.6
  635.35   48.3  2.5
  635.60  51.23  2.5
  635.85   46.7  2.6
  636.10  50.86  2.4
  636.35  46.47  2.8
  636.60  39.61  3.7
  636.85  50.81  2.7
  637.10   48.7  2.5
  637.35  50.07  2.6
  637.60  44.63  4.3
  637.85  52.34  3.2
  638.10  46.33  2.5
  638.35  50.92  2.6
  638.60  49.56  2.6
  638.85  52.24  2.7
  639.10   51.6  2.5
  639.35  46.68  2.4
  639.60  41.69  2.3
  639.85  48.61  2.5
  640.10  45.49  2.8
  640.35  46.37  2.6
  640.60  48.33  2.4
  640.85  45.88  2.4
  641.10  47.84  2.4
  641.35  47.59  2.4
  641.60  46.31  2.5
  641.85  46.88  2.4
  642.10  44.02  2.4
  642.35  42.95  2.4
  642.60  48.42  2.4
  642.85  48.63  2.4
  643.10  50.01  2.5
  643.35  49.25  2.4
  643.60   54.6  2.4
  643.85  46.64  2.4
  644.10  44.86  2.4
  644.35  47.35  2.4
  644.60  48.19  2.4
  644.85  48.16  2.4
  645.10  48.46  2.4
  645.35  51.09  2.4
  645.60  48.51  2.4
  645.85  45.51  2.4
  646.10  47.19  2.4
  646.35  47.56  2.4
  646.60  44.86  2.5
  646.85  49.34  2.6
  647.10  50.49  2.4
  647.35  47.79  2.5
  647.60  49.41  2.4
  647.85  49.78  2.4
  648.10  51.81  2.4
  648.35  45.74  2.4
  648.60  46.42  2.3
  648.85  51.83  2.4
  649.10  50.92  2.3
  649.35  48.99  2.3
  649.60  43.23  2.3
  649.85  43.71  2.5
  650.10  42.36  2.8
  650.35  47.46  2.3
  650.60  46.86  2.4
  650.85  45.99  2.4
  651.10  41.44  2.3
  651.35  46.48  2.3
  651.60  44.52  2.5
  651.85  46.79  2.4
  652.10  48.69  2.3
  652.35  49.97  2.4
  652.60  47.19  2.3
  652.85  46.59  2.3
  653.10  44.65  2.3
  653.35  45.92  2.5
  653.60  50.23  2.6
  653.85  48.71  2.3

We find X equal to -0.212 nm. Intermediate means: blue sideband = 45.8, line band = 48.3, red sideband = 46.9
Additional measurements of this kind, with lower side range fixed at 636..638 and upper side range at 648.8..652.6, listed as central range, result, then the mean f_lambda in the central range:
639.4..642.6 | 0.09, 46.1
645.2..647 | -0.03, 47.8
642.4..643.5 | -0.03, 48.8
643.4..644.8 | -0.04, 48.4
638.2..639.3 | -0.07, 50.7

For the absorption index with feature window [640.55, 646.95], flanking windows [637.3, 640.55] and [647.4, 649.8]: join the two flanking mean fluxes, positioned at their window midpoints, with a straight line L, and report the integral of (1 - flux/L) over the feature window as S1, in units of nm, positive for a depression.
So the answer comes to 0.09 nm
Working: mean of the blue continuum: 48.2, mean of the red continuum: 48.5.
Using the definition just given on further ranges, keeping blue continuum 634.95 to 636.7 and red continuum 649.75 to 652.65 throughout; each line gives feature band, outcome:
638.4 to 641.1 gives -0.03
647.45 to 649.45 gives -0.13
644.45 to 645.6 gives -0.06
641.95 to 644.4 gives -0.05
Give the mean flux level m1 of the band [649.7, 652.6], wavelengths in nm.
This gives 45.9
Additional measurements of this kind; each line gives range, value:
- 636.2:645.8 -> 47.8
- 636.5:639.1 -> 48.8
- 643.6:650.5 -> 47.8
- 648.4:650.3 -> 46.8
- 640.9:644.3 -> 47.5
